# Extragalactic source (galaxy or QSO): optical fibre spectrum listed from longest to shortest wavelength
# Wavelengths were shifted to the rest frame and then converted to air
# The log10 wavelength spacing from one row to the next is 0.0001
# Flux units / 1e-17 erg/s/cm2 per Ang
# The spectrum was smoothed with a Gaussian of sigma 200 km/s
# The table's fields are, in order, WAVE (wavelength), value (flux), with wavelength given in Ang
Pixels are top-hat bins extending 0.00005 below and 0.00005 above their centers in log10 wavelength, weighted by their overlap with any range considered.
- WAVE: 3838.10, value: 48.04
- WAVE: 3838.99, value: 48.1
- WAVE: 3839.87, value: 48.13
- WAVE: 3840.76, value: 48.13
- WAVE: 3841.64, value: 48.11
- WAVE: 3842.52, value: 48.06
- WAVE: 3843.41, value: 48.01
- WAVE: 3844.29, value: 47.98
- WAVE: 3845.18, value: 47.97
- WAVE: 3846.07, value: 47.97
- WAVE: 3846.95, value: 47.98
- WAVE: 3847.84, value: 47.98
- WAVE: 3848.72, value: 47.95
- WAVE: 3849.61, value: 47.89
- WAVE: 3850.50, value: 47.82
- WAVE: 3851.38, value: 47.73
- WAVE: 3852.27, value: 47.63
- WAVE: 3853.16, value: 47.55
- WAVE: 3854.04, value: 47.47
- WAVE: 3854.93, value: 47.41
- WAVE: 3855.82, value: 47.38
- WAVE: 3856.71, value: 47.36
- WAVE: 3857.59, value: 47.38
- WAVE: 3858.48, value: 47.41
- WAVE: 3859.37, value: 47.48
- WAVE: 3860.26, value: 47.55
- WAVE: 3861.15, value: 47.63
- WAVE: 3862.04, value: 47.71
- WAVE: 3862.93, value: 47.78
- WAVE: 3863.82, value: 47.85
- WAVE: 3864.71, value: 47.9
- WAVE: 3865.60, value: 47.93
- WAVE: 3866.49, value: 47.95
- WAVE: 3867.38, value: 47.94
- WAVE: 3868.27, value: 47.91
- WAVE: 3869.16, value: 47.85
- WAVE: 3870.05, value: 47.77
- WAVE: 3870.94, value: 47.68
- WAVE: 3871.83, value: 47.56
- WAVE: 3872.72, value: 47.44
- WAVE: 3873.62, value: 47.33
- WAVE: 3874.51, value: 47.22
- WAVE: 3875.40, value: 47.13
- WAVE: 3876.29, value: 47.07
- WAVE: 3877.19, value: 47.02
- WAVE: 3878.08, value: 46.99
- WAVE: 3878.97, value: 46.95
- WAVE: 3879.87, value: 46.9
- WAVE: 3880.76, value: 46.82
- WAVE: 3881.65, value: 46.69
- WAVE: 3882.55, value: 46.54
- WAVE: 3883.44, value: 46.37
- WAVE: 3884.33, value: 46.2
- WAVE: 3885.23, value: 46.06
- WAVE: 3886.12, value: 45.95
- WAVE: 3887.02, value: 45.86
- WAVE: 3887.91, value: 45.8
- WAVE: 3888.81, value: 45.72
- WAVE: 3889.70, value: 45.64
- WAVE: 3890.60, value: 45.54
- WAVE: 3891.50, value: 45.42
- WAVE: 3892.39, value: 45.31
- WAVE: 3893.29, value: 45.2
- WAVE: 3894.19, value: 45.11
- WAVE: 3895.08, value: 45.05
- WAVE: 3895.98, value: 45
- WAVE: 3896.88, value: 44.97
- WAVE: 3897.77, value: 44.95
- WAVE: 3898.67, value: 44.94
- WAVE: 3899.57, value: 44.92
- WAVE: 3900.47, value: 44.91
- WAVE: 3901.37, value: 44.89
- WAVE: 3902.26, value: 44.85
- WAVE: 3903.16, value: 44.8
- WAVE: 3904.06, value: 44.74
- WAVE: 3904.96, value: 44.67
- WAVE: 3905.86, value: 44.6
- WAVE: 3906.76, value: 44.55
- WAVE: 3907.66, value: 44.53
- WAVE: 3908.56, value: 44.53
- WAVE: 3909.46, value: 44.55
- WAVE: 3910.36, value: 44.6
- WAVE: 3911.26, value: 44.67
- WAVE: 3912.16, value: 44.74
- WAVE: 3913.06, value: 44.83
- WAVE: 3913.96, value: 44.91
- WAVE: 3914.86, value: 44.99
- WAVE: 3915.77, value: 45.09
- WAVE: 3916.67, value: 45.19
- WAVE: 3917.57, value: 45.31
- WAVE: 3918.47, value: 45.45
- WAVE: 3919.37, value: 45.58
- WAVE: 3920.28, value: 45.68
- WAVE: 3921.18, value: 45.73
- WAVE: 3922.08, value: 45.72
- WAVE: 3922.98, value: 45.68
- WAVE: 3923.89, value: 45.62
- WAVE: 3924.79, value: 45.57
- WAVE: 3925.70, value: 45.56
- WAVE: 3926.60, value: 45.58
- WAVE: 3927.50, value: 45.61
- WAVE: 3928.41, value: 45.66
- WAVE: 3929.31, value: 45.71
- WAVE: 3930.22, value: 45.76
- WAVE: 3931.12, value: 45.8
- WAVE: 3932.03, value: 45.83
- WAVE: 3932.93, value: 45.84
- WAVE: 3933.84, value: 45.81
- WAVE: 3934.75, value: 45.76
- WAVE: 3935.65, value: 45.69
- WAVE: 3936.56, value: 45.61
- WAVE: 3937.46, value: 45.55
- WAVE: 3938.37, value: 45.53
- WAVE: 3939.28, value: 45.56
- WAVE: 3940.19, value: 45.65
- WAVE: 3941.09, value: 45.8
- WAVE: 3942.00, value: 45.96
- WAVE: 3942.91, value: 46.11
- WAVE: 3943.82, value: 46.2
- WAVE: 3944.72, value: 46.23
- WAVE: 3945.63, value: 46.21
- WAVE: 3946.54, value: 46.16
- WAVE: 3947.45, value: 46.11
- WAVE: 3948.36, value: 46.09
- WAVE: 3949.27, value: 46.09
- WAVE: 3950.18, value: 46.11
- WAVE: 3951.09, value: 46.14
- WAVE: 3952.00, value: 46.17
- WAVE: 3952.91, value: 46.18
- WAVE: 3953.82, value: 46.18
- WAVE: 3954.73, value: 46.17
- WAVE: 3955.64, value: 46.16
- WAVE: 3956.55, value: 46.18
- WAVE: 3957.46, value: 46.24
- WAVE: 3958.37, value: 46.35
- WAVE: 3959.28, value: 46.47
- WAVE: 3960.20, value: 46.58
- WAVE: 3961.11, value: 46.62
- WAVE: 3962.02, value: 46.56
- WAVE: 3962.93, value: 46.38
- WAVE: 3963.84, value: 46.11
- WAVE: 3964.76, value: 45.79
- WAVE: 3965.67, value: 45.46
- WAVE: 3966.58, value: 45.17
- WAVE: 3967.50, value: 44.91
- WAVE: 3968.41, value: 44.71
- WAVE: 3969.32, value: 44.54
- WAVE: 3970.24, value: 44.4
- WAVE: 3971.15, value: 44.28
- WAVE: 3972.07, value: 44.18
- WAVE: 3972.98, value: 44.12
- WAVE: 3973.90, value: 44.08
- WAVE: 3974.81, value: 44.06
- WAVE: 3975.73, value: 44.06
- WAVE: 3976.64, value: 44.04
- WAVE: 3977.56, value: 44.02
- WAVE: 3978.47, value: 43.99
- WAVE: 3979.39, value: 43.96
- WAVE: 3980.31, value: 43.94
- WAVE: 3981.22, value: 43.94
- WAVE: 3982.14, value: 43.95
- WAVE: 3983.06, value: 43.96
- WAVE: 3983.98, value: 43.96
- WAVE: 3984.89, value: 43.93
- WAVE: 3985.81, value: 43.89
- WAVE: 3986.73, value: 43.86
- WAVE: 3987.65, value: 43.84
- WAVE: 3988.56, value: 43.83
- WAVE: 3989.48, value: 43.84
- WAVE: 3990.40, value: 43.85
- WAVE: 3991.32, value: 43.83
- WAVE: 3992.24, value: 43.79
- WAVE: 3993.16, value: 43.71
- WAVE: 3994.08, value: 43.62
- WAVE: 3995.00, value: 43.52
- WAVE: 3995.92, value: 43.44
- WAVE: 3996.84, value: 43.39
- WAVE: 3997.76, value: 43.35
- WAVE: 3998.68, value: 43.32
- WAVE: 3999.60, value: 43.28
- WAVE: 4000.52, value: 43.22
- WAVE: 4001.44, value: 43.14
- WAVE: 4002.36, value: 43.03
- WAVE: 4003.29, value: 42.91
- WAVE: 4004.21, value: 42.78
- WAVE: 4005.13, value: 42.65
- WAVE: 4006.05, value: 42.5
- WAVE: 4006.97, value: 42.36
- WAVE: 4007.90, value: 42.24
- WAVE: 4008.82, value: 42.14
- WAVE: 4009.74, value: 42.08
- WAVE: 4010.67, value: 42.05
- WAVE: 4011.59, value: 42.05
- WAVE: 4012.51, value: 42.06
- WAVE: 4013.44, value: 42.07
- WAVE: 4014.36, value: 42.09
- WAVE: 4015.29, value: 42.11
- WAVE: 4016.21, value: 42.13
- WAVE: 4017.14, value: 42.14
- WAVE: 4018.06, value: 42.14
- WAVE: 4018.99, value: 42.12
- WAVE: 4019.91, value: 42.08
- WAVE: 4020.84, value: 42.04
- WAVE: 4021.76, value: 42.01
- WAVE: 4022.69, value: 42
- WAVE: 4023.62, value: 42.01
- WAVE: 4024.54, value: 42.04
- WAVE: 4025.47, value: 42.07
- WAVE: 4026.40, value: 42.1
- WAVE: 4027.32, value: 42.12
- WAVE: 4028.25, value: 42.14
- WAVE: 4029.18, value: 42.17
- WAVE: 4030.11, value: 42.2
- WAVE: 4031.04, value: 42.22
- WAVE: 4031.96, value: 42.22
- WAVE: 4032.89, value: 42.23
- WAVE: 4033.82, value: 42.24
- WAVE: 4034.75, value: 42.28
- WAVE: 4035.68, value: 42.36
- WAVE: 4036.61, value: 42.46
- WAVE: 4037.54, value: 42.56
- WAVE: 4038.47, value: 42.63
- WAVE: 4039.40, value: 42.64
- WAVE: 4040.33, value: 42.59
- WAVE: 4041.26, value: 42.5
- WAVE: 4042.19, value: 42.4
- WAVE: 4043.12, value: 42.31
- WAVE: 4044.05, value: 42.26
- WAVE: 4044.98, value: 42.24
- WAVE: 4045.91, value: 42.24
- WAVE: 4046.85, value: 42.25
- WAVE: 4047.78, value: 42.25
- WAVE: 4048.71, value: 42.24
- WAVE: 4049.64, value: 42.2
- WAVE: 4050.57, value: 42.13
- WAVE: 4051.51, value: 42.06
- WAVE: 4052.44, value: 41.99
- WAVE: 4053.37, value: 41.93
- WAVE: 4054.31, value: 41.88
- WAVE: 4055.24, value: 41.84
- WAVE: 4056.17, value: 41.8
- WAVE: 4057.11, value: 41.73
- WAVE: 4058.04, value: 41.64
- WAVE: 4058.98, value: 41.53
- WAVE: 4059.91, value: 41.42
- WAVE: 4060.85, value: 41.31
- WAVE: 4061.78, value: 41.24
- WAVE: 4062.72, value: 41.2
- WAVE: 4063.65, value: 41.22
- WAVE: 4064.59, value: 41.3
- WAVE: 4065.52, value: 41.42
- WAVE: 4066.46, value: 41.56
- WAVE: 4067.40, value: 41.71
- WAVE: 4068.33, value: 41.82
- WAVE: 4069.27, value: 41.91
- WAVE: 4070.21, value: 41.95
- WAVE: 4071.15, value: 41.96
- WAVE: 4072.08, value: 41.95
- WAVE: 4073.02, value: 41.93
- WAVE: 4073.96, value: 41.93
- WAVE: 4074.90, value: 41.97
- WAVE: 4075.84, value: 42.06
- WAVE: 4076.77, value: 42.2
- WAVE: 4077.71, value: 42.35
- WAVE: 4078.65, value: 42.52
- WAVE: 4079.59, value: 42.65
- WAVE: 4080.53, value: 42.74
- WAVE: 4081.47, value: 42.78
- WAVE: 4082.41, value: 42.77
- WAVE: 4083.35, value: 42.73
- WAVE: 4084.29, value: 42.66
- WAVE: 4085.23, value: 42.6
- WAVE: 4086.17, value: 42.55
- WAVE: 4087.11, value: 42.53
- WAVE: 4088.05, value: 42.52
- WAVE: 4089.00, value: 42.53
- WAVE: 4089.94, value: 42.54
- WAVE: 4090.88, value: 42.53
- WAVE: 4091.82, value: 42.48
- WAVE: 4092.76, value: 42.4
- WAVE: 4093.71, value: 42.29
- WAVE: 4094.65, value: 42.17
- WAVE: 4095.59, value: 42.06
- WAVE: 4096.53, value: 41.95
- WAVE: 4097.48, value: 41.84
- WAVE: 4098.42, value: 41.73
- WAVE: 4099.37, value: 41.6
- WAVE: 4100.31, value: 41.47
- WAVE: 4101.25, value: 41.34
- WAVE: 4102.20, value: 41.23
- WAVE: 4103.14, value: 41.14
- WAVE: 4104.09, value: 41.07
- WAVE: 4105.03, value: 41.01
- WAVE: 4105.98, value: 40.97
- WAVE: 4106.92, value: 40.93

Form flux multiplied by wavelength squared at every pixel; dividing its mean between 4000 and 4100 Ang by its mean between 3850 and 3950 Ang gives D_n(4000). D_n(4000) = 0.99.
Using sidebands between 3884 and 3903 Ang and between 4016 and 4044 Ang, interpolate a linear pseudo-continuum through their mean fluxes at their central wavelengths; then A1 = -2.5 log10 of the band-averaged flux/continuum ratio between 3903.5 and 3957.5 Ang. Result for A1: -0.03 mag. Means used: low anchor 45.3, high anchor 42.2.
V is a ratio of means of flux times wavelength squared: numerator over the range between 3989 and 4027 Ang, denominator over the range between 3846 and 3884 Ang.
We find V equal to 1.0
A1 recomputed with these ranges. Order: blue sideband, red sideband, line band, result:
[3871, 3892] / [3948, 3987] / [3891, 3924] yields 0.026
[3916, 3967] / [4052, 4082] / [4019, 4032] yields 0.027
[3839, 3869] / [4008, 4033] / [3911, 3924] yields 0.008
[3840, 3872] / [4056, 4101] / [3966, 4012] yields 0.018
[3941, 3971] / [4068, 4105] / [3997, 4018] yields 0.047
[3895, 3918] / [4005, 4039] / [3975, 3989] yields -0.021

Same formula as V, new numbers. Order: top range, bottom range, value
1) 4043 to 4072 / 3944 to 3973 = 0.96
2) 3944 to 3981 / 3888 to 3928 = 1.03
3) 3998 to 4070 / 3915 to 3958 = 0.97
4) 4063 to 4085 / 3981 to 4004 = 1.01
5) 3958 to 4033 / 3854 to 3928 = 0.99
